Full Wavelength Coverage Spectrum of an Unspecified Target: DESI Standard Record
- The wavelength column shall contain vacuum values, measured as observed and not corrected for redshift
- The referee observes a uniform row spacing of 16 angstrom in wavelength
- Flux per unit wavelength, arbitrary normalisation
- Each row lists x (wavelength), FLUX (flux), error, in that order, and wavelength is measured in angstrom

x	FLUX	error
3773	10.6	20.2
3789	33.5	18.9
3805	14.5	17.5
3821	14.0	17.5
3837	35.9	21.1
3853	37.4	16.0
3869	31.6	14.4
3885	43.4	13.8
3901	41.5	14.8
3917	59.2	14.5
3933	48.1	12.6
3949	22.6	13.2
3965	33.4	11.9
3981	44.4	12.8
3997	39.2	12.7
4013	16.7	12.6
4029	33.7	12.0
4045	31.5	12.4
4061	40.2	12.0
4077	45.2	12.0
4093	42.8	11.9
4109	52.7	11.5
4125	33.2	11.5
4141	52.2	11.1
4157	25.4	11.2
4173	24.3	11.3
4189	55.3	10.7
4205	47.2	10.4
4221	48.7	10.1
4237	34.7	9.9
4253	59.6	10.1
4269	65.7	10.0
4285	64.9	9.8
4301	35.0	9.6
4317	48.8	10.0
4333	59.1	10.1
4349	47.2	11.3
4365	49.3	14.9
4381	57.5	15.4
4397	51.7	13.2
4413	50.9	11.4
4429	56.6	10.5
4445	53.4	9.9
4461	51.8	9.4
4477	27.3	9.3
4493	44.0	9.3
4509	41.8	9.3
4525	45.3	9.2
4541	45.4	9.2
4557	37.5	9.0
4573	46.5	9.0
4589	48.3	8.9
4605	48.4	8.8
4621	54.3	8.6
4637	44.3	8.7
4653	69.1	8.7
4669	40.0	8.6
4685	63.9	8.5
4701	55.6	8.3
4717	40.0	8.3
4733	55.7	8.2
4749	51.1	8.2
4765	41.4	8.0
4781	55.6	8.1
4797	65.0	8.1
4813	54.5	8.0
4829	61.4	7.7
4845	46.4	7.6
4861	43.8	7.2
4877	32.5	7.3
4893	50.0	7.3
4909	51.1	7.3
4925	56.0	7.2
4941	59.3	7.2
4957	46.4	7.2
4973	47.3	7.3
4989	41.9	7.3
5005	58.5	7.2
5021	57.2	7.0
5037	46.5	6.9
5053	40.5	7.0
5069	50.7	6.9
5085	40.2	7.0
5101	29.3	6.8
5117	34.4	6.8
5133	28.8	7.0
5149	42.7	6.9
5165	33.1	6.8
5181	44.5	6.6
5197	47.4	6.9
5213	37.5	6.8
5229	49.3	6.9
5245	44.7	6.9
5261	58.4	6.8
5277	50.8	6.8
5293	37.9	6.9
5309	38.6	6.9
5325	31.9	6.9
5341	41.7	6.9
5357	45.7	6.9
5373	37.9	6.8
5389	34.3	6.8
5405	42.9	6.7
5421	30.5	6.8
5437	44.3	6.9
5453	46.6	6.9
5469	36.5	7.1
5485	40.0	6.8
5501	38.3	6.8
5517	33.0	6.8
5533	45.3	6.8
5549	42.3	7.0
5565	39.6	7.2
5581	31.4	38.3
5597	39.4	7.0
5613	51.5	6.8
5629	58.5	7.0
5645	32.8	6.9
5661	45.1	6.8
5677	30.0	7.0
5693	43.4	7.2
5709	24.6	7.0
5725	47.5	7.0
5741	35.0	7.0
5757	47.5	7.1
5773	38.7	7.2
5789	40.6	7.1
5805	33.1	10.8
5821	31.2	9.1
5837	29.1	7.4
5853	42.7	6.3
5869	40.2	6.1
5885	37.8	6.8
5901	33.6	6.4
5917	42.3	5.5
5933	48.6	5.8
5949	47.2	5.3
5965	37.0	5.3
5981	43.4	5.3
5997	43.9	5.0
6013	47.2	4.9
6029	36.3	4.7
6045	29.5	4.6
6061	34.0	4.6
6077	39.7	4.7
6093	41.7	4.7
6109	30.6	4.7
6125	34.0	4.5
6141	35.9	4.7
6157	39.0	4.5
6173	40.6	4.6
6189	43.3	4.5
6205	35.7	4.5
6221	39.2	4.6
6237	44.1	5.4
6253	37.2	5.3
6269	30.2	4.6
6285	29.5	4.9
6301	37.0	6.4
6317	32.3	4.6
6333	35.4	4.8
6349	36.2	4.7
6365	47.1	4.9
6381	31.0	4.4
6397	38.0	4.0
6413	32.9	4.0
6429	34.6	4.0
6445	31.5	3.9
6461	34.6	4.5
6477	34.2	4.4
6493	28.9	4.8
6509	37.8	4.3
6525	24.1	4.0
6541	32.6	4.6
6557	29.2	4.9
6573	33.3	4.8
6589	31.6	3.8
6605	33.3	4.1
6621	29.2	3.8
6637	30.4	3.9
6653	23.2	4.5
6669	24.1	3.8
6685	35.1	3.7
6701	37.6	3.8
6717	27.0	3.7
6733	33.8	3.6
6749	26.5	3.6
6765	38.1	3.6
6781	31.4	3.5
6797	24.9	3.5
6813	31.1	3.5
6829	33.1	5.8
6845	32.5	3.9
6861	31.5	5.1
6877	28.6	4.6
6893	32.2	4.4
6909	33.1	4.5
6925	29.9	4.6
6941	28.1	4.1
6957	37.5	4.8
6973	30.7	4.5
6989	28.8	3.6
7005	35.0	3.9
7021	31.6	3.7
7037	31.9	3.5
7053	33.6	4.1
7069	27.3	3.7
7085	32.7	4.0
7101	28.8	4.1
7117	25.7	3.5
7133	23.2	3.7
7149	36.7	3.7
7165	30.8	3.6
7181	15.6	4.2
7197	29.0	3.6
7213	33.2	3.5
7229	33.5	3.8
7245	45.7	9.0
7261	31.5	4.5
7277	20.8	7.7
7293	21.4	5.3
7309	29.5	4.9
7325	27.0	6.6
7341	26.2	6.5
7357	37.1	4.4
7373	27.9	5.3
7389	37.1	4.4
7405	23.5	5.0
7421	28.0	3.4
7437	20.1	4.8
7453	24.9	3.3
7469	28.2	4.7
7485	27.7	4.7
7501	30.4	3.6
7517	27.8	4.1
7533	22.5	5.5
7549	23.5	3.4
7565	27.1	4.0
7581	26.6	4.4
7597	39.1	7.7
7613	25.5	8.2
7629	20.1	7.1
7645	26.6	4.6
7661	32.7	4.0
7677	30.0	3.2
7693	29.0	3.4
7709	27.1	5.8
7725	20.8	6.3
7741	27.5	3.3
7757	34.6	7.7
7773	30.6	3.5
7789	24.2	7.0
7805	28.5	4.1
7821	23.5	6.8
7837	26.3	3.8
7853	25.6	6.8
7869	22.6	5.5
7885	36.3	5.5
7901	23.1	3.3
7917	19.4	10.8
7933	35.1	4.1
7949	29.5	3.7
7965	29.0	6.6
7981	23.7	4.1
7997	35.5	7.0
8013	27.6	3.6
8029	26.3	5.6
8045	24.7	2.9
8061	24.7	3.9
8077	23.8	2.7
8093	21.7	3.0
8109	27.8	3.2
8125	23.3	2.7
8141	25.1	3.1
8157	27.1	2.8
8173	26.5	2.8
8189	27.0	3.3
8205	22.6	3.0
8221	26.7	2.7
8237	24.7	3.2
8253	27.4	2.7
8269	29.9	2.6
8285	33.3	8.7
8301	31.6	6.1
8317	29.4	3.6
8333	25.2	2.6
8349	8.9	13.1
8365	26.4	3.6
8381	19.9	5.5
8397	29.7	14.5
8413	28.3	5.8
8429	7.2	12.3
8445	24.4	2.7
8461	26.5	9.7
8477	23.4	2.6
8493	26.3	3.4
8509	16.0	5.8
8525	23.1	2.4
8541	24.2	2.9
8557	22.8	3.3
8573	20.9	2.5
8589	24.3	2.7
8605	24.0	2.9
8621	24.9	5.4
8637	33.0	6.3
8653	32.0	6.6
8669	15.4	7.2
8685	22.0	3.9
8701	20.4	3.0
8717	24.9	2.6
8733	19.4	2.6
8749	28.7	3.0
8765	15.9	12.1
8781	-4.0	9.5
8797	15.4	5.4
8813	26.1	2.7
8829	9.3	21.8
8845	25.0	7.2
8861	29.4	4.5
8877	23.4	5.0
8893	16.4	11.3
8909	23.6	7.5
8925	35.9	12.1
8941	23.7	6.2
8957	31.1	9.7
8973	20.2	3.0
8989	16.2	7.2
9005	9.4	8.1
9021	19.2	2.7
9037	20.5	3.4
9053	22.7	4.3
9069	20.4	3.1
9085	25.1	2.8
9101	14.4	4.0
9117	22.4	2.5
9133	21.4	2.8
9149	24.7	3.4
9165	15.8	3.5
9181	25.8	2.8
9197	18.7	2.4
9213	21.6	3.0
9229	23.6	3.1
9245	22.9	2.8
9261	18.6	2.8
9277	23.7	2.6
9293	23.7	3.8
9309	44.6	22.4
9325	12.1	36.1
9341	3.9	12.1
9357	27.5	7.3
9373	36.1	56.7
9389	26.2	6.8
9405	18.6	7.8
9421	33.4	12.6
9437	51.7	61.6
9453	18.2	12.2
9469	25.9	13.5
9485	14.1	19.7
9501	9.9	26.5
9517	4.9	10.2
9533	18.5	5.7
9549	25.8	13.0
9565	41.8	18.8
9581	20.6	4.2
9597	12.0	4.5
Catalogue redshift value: 0.05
